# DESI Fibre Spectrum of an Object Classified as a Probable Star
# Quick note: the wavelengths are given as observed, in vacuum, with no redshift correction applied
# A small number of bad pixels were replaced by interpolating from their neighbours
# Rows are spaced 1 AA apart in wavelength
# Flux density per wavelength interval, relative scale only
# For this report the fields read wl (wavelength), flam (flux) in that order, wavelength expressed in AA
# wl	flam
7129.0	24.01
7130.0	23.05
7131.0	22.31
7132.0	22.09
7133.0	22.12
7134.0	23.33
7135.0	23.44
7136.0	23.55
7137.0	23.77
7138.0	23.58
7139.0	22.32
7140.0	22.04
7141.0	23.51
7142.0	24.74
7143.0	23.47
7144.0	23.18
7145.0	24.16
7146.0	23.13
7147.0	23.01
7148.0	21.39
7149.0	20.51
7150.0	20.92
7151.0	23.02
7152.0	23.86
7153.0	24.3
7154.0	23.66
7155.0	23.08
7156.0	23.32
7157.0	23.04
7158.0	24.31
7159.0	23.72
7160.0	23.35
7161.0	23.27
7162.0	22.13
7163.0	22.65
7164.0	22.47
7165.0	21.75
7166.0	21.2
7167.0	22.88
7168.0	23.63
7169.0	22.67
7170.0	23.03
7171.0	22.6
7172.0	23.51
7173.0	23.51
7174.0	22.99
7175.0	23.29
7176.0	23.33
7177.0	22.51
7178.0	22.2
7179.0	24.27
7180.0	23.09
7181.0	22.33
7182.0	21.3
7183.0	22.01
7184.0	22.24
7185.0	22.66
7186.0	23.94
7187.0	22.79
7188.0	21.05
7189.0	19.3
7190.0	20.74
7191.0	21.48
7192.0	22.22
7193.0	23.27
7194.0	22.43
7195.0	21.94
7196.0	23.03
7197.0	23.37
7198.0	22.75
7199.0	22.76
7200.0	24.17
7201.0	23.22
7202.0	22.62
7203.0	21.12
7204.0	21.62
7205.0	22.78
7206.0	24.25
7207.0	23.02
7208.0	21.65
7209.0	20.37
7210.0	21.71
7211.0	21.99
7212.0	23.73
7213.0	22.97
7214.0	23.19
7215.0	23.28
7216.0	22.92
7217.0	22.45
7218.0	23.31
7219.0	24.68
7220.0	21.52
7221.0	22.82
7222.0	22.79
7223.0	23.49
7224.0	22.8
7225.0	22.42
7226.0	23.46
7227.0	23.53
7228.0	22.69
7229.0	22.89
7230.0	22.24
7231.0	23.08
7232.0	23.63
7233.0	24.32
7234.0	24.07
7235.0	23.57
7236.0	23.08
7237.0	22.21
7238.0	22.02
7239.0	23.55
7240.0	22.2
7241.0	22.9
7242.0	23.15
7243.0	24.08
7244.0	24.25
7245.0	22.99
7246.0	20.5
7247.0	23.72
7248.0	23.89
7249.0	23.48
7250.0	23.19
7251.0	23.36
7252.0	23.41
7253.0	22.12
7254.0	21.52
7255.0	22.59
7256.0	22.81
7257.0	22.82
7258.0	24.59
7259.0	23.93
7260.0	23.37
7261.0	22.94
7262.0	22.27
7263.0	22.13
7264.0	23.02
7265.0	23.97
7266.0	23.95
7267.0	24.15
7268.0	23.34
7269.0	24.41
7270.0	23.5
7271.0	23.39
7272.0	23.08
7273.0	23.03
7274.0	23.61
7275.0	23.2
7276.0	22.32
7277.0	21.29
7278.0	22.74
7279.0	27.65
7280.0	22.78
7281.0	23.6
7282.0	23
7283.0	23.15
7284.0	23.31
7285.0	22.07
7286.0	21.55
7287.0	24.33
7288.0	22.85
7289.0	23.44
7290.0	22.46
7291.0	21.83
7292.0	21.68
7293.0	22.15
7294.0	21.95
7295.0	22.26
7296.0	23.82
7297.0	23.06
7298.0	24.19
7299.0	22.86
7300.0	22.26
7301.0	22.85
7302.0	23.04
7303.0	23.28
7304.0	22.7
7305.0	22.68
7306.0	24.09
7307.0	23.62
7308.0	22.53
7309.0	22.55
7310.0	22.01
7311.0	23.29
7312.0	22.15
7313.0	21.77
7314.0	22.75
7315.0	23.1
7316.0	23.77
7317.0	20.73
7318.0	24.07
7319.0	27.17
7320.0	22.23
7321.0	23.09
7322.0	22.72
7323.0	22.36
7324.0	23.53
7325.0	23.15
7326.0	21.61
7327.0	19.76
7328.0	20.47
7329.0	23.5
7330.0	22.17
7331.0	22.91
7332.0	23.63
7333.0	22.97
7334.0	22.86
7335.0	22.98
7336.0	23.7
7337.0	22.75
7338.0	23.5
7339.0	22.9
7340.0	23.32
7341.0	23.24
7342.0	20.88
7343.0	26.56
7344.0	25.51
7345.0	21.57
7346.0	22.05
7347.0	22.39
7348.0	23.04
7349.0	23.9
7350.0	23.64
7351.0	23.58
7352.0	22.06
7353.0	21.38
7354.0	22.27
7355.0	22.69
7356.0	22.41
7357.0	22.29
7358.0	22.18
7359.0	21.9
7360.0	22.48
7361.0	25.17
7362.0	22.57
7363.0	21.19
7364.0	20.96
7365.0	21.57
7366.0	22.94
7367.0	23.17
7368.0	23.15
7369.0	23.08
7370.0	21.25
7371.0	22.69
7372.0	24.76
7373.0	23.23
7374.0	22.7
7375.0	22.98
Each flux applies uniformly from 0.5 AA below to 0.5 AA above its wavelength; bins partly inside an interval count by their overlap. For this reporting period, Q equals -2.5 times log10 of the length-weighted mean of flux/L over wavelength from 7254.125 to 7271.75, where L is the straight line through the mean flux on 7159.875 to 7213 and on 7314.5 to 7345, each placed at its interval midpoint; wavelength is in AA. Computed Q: -0.03 mag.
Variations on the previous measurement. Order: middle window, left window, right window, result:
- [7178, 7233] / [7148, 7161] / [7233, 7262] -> 0.021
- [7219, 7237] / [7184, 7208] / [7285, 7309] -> -0.026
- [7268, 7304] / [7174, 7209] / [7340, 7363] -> -0.015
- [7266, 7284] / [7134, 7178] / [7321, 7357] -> -0.027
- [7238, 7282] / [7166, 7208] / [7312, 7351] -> -0.020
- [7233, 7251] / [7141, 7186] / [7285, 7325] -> -0.012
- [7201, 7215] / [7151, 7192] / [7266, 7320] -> 0.018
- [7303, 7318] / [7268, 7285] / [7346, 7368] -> 0.012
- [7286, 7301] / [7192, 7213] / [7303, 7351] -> 0.004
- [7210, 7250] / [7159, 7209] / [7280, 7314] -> -0.019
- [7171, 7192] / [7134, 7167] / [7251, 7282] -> 0.030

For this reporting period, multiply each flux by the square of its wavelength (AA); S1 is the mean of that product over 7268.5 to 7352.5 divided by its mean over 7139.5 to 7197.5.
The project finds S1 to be 1.1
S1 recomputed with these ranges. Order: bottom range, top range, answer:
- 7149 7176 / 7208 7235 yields 1.01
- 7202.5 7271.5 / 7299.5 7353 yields 1.02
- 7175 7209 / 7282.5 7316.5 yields 1.05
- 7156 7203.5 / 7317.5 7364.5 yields 1.05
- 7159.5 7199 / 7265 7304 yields 1.05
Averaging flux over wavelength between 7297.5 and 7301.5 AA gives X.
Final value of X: 23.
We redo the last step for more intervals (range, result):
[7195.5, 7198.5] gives 23.1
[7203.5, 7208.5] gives 22.7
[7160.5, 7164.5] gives 22.6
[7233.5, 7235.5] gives 23.8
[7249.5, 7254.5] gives 22.7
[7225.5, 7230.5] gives 23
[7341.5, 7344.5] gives 24.3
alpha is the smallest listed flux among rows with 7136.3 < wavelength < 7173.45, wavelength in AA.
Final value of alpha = 20.51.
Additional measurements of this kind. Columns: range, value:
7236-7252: 20.5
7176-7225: 19.3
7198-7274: 20.37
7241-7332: 19.76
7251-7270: 21.52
